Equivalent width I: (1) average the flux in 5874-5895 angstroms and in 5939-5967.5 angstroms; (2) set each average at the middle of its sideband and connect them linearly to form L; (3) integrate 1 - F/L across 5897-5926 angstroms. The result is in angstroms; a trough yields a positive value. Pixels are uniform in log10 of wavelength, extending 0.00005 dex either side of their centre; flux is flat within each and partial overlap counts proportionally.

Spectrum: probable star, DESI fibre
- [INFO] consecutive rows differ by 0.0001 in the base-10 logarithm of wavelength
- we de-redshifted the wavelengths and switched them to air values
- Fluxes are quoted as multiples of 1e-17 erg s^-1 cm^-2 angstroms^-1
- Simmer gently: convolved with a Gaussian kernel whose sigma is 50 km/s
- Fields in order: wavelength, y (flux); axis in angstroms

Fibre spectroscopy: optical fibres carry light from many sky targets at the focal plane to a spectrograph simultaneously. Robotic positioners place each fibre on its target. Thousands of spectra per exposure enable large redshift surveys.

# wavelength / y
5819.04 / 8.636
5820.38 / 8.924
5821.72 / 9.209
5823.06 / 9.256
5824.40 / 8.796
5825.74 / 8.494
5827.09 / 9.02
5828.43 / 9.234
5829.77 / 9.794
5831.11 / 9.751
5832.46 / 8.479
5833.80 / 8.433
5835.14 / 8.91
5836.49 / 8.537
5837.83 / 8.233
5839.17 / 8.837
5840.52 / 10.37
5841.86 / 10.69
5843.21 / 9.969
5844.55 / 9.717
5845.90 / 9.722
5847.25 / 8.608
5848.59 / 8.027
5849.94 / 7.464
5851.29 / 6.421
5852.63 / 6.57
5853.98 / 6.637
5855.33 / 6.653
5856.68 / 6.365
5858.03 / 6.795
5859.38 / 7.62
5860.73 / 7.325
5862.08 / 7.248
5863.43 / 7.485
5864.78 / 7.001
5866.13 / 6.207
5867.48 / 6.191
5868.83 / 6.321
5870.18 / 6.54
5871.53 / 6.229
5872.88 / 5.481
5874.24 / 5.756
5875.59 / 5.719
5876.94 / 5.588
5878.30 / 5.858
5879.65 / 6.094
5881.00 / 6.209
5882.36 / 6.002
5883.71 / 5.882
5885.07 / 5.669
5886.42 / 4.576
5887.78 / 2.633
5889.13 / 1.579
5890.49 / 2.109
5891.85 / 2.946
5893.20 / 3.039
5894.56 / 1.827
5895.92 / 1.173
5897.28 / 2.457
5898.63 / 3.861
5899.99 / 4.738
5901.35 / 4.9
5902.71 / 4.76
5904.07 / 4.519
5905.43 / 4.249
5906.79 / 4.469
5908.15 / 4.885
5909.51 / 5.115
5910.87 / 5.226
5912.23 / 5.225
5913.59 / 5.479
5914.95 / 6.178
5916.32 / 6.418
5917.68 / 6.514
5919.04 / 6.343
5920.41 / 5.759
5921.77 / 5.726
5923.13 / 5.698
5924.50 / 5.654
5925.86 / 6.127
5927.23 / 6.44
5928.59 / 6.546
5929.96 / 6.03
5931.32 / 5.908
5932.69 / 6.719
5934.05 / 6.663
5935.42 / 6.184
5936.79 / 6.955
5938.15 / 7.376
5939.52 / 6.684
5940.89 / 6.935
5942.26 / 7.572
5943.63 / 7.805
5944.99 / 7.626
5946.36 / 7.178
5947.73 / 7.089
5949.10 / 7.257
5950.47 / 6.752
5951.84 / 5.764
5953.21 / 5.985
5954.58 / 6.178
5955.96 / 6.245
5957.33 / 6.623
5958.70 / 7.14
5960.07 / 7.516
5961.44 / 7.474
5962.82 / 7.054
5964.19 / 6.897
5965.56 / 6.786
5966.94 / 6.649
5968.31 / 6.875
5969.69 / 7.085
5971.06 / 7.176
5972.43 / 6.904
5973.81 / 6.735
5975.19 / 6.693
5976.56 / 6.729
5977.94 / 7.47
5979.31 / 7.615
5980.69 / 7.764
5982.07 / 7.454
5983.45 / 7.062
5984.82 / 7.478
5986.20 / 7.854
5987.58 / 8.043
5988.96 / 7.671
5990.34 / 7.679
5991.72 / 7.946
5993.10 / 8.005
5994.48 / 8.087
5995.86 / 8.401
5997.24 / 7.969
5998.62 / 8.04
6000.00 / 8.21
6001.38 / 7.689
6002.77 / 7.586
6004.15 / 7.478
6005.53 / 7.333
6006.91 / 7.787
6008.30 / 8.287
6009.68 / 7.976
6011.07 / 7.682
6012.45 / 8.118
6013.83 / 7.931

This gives 1.3 angstroms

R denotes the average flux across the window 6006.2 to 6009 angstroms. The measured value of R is 8.03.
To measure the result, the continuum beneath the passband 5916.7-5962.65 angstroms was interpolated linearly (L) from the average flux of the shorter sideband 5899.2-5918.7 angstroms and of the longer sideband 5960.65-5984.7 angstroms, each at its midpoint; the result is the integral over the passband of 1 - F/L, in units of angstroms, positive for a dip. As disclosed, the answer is -3.87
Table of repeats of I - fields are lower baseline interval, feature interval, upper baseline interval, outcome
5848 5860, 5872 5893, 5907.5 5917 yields 4.99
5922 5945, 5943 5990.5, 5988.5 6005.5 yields 1.17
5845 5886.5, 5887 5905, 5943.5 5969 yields 9.57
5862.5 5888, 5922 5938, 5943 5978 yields 0.66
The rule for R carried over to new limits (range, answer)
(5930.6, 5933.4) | 6.33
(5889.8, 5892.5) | 2.51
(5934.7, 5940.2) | 6.8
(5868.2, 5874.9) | 6.06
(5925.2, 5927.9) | 6.27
